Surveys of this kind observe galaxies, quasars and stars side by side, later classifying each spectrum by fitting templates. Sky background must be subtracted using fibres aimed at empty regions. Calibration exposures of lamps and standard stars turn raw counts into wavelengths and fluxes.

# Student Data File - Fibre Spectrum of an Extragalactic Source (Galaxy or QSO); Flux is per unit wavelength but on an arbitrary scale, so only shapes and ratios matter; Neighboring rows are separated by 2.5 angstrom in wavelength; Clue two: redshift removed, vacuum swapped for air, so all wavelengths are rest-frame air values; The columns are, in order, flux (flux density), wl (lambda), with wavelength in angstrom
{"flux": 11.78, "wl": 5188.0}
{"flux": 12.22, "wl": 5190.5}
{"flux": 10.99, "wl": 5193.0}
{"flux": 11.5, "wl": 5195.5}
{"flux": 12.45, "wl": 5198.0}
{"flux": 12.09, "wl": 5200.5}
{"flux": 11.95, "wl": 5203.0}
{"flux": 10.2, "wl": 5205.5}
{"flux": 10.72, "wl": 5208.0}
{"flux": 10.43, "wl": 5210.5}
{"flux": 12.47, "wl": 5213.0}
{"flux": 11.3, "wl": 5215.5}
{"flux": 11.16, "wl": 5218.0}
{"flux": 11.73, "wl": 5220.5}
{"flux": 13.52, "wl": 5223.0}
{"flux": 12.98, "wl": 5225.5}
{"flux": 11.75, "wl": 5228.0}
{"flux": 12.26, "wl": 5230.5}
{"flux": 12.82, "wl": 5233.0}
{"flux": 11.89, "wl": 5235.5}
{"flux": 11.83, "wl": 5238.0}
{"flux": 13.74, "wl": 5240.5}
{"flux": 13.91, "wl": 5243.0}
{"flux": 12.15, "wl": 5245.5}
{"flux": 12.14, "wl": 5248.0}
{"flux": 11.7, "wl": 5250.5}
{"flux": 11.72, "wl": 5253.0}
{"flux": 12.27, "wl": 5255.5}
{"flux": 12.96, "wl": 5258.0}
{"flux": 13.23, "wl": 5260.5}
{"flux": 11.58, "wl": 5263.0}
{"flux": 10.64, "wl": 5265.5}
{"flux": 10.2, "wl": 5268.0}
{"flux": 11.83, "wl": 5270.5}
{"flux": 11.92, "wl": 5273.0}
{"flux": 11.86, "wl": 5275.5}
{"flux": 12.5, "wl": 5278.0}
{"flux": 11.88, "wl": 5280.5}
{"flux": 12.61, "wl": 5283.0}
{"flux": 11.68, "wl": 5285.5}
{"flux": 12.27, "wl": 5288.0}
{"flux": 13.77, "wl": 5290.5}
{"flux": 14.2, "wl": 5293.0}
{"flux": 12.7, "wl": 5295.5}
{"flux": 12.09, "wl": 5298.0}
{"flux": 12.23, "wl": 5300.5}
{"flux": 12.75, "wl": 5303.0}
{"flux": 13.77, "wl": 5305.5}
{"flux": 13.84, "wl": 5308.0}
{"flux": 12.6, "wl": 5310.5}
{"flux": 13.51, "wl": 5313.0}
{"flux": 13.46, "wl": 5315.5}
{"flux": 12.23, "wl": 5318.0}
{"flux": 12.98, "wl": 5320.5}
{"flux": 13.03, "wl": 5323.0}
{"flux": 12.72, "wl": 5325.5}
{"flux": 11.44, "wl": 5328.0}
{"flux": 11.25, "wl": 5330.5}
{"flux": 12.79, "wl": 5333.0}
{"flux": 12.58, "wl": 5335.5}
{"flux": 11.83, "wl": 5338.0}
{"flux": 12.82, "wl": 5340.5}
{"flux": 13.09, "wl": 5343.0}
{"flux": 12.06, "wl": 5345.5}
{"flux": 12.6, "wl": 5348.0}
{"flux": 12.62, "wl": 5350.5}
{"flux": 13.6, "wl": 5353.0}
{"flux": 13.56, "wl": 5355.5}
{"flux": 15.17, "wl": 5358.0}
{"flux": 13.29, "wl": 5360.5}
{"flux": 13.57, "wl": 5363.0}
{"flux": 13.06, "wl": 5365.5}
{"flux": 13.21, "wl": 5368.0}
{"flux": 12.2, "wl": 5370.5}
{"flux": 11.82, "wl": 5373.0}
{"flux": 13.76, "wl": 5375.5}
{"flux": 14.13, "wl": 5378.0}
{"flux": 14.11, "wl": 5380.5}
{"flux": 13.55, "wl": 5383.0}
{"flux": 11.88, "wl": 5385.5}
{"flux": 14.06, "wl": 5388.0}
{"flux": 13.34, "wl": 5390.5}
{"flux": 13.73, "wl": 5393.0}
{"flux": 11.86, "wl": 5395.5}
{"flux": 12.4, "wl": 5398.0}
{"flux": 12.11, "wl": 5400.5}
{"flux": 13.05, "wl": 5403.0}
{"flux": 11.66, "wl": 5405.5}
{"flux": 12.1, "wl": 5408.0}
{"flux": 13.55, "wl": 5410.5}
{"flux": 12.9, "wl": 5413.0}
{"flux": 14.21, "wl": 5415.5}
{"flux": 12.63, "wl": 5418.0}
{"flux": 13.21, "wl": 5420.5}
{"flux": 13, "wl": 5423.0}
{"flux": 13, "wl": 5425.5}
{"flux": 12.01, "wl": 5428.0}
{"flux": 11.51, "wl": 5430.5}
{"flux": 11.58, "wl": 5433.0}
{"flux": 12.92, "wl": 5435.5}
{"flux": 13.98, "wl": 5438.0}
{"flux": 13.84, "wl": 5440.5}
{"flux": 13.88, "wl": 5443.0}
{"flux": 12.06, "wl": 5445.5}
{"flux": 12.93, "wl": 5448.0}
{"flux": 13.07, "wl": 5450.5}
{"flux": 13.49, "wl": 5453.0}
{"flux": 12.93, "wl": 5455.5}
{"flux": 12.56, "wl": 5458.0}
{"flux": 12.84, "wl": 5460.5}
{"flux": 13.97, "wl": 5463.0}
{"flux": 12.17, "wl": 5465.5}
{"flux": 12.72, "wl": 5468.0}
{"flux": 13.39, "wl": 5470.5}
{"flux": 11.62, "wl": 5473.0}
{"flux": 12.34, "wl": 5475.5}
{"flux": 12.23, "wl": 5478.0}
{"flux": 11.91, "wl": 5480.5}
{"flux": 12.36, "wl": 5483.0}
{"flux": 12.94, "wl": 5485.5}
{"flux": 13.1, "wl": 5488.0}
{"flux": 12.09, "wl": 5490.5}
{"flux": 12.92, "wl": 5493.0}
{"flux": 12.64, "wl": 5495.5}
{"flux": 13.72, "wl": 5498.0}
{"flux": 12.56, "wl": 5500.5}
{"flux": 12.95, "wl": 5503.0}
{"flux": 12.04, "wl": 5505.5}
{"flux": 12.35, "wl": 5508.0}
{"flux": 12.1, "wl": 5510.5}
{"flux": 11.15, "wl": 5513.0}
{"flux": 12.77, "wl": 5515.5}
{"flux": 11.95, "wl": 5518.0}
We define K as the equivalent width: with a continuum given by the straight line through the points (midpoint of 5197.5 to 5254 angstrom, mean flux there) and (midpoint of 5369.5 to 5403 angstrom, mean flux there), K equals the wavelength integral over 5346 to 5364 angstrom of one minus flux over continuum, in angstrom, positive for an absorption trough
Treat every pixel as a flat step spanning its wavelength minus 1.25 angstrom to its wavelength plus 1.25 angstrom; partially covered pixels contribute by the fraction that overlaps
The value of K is -0.86 angstrom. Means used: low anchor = 12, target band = 13.4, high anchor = 13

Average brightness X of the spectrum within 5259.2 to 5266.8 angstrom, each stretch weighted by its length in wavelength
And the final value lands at 11.8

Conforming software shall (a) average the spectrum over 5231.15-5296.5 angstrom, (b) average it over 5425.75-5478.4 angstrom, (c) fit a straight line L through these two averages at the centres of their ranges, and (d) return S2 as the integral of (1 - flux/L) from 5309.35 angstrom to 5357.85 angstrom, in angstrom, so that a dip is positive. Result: -1.0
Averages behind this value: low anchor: 12.3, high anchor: 12.8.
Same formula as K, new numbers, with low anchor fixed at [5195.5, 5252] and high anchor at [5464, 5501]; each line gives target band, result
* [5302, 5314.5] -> -1.1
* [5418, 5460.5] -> -1.2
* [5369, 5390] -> -1.4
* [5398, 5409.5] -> 0.1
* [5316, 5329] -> -0.3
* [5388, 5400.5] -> -0.5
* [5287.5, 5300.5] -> -0.8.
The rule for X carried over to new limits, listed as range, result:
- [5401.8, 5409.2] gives 12.3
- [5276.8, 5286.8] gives 12.2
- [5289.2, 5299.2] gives 13.2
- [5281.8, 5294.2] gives 12.9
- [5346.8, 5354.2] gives 12.9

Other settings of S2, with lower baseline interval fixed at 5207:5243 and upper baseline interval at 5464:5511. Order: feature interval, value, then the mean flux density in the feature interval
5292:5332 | -1.7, 12.8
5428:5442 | -0.3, 12.7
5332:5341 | -0.1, 12.5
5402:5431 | -0.8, 12.8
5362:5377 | -0.7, 12.9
